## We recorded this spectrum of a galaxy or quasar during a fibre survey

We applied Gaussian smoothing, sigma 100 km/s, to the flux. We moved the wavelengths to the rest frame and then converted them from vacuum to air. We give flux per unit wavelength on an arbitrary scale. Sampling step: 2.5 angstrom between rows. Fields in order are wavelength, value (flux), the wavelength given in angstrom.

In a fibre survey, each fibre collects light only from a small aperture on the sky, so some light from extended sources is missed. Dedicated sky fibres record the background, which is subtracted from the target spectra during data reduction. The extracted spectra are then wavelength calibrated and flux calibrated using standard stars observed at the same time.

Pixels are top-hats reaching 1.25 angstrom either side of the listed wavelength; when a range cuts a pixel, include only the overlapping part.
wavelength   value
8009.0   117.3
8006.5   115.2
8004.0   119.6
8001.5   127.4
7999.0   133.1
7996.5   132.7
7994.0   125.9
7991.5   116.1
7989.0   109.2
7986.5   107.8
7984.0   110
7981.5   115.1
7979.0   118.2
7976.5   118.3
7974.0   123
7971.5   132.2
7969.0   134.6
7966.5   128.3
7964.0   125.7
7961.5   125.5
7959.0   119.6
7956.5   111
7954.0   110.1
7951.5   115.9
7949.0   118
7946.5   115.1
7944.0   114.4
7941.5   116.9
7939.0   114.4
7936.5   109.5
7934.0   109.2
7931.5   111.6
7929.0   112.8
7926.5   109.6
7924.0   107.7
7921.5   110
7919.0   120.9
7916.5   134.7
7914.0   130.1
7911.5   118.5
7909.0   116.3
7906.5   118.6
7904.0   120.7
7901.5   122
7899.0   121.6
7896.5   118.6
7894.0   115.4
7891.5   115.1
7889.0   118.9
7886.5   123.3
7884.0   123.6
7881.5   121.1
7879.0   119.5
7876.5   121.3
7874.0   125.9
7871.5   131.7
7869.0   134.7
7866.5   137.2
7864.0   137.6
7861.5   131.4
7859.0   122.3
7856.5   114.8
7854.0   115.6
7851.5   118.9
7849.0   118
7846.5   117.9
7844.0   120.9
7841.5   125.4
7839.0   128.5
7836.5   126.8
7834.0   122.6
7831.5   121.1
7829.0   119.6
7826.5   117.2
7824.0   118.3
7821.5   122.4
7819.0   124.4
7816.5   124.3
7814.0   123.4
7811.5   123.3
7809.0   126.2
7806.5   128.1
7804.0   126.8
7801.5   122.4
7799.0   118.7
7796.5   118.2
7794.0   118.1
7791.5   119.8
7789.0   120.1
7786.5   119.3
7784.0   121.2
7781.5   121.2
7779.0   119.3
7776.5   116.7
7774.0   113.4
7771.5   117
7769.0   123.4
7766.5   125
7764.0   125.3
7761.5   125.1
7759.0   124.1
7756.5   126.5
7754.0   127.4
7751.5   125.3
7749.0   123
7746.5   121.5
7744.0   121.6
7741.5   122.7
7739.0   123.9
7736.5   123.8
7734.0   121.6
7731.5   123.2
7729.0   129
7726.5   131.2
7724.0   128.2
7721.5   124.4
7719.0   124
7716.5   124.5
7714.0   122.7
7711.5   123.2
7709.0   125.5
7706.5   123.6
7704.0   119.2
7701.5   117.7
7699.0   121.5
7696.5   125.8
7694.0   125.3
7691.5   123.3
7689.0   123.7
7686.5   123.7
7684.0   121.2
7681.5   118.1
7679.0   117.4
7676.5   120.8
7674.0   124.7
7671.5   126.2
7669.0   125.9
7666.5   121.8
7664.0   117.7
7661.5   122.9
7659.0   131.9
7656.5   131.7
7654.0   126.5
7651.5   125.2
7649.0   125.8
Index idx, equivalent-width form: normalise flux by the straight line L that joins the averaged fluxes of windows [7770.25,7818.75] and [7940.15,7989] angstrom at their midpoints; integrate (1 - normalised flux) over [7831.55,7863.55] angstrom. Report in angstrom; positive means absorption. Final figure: -0.54 angstrom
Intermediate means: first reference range 121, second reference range 119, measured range 122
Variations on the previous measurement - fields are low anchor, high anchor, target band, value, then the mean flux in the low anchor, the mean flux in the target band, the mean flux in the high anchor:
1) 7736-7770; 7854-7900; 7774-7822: 1.0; 124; 122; 124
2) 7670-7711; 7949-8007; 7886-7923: 0.3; 122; 120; 121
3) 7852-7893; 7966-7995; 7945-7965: 0.5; 124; 117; 120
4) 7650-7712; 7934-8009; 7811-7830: 0.0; 123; 122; 119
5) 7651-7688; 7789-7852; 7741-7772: -0.3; 124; 124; 122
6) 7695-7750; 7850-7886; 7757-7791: 0.9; 124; 121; 125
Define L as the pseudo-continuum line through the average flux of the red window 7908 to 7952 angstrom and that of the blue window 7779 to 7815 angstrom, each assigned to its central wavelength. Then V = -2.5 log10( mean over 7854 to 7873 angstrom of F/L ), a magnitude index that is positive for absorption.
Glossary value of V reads -0.09 mag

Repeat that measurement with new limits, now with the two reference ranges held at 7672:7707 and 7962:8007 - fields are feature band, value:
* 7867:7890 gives -0.03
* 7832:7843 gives -0.03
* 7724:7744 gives -0.03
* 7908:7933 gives 0.04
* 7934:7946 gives 0.08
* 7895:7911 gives 0.02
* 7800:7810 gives -0.03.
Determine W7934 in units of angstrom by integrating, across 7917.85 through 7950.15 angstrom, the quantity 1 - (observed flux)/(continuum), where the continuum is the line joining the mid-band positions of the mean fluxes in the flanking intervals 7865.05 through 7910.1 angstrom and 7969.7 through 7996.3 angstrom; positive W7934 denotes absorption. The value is 2.0 angstrom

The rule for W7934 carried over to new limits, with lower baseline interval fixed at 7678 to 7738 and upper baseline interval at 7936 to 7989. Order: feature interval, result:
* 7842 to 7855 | 0.20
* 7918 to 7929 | 0.65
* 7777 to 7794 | 0.28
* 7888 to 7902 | 0.14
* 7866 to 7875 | -0.90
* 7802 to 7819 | -0.54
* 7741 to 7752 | 0.00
